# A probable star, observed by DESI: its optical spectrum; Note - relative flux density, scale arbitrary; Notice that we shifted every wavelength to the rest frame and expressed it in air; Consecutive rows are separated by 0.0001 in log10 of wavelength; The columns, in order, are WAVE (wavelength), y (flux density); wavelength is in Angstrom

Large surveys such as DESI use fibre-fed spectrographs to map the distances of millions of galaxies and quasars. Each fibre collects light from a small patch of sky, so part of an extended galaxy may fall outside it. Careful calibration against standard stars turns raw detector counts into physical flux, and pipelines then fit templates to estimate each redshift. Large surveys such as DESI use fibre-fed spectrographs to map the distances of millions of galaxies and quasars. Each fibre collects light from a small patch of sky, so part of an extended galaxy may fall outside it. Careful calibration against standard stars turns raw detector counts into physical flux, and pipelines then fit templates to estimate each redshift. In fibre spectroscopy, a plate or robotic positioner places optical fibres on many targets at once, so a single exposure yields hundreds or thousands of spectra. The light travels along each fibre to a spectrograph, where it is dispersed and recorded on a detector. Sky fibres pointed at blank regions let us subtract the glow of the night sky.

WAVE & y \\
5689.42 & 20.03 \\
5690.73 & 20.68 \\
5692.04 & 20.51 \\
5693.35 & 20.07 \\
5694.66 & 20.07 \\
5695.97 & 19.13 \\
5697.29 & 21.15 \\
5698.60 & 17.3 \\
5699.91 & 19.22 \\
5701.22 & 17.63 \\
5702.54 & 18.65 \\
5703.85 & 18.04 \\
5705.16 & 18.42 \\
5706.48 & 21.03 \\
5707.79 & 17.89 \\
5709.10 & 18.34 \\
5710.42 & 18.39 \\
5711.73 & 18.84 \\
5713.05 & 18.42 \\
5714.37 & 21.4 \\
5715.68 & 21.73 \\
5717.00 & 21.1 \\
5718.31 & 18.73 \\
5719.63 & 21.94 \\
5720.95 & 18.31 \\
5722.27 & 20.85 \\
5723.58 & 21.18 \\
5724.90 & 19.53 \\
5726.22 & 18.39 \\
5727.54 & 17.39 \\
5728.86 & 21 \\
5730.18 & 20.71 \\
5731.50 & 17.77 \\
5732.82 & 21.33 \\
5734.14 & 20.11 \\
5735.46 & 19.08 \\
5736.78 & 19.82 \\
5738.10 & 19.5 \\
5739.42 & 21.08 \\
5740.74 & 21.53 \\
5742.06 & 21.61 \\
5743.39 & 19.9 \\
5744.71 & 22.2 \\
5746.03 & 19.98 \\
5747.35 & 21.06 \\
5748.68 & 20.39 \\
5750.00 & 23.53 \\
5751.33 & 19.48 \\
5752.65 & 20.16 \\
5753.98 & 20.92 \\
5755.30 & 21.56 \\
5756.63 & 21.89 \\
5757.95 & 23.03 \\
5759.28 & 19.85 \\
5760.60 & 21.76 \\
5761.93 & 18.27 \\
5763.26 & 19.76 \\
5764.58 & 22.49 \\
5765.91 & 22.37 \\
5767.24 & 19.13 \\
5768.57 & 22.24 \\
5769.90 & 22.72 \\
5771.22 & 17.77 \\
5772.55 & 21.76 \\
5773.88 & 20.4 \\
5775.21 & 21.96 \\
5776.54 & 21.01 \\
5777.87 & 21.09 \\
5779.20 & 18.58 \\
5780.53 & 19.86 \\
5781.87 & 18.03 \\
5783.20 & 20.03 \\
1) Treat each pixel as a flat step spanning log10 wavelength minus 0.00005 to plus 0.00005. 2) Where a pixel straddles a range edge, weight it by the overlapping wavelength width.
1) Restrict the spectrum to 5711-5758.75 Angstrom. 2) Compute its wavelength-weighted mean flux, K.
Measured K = 20.4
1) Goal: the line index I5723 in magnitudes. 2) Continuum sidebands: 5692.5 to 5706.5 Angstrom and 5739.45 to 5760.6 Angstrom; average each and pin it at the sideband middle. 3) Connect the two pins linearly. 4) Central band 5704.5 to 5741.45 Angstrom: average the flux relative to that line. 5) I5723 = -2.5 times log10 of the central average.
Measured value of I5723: 0.01 mag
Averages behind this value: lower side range 19.1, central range 19.8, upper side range 21.2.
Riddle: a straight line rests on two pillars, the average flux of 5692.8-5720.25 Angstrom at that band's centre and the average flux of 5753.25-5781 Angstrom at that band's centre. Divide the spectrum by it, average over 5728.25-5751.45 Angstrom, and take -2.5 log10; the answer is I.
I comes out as -0.02 mag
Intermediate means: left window 19.4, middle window 20.6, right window 20.9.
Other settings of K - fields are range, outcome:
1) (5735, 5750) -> 20.7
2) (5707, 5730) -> 19.6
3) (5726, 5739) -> 19.6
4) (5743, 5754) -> 20.9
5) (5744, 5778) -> 21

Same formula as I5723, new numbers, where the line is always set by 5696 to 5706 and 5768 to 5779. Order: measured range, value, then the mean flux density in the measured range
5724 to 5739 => 0.01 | 19.6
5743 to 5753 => -0.04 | 20.9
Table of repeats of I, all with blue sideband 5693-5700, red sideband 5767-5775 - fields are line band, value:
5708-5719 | 0.01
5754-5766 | -0.03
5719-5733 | 0.01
